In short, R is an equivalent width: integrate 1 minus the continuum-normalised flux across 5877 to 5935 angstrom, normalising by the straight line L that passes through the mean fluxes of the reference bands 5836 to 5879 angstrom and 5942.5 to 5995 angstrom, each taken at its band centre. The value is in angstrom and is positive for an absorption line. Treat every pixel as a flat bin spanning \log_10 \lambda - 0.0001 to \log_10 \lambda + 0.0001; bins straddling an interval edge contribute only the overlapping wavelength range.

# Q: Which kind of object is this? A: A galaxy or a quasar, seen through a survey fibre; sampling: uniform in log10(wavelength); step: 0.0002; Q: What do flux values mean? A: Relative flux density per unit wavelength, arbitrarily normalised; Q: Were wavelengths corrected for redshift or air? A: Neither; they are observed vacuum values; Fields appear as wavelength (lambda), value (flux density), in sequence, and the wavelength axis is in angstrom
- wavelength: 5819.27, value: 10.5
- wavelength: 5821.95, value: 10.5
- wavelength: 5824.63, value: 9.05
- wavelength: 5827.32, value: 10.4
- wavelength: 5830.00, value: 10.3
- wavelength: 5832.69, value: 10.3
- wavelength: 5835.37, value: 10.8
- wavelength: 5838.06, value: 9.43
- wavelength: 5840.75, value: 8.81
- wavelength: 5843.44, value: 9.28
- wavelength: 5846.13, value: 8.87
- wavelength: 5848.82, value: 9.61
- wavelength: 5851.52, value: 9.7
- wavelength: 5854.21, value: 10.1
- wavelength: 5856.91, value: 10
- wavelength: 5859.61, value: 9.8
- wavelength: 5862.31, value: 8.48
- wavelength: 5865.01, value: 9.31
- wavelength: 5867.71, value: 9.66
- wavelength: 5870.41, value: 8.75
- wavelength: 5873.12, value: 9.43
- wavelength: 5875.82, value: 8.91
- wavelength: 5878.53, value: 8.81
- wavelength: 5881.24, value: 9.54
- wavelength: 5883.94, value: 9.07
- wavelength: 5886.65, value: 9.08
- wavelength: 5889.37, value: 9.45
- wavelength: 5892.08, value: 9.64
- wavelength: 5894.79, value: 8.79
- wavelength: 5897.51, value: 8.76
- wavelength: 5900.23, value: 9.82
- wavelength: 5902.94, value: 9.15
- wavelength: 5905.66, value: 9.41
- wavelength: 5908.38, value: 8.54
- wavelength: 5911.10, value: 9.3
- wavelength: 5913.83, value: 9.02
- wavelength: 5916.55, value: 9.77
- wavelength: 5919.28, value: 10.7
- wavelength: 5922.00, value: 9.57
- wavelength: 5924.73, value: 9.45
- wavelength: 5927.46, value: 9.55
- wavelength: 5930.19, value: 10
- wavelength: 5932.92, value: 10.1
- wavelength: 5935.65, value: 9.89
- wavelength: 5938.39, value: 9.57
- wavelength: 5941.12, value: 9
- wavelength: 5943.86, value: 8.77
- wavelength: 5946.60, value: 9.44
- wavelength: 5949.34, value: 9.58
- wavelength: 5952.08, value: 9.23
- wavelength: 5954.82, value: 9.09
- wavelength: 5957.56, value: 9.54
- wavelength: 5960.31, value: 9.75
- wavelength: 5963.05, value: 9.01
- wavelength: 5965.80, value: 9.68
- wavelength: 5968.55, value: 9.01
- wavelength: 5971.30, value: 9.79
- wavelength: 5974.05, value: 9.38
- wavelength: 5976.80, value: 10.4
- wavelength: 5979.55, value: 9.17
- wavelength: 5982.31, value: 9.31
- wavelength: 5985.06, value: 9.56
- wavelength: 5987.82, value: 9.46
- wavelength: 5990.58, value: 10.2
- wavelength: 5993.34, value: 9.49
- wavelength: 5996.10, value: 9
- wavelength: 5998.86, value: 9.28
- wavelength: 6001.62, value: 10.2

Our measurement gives -0.1 angstrom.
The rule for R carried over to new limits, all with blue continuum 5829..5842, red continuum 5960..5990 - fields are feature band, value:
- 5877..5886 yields 0.6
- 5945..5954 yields 0.2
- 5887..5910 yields 1.3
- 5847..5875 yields 1.1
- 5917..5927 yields -0.2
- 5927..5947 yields 0.2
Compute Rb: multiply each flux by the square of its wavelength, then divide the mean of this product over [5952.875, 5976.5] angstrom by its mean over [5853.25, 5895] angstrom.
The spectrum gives 1.0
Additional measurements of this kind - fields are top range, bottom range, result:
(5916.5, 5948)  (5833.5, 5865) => 1.04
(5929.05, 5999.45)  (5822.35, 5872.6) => 1.03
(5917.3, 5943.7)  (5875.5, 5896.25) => 1.08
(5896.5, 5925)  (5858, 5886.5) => 1.04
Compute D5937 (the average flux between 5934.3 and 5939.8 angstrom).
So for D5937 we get 9.72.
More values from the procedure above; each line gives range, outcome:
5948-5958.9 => 9.36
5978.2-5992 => 9.54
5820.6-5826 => 9.77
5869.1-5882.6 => 9.09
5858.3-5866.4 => 9.2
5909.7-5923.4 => 9.67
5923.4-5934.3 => 9.78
